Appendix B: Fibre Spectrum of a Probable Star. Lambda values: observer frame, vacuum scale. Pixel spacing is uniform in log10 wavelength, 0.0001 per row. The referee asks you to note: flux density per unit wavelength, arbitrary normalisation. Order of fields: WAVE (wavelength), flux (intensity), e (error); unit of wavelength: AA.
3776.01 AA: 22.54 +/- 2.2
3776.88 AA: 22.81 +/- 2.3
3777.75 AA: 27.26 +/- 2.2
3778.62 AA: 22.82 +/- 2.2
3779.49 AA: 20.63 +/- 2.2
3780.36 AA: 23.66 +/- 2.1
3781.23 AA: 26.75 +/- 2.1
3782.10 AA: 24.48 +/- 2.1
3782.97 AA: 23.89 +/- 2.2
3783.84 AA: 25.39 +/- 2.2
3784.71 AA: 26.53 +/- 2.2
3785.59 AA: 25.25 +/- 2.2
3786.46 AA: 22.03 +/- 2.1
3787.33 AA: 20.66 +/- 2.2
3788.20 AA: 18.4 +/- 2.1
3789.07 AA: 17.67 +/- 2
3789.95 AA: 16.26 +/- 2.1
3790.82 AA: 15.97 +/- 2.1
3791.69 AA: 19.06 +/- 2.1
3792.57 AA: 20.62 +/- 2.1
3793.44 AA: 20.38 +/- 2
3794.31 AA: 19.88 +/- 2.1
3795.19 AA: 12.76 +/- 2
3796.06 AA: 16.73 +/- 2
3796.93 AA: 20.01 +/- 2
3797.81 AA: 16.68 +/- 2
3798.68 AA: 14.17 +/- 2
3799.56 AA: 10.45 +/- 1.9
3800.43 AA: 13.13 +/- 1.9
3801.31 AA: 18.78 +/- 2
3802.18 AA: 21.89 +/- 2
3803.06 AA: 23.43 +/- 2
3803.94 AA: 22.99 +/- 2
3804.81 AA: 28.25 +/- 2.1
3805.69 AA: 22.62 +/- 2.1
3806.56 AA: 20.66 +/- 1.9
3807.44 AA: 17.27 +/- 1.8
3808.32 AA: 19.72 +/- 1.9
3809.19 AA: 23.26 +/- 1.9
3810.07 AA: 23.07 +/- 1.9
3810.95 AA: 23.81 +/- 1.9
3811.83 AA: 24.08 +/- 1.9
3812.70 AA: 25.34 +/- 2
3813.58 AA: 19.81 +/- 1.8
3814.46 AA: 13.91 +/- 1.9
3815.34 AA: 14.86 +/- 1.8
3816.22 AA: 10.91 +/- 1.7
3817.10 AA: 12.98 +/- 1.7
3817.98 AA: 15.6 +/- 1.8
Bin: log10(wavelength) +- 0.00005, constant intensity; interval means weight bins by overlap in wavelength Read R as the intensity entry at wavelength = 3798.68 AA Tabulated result 14.17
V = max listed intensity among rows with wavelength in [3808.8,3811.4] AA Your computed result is 23.81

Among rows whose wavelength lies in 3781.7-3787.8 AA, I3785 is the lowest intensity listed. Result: 20.66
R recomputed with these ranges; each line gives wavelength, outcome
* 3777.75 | 27.26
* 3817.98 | 15.6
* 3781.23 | 26.75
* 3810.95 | 23.81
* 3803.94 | 22.99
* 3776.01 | 22.54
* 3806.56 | 20.66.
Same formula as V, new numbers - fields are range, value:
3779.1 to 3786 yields 26.75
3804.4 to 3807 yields 28.25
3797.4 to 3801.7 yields 18.78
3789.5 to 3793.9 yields 20.62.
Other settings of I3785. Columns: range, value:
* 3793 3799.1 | 12.76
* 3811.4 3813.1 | 24.08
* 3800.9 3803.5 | 18.78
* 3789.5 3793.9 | 15.97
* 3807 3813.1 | 17.27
